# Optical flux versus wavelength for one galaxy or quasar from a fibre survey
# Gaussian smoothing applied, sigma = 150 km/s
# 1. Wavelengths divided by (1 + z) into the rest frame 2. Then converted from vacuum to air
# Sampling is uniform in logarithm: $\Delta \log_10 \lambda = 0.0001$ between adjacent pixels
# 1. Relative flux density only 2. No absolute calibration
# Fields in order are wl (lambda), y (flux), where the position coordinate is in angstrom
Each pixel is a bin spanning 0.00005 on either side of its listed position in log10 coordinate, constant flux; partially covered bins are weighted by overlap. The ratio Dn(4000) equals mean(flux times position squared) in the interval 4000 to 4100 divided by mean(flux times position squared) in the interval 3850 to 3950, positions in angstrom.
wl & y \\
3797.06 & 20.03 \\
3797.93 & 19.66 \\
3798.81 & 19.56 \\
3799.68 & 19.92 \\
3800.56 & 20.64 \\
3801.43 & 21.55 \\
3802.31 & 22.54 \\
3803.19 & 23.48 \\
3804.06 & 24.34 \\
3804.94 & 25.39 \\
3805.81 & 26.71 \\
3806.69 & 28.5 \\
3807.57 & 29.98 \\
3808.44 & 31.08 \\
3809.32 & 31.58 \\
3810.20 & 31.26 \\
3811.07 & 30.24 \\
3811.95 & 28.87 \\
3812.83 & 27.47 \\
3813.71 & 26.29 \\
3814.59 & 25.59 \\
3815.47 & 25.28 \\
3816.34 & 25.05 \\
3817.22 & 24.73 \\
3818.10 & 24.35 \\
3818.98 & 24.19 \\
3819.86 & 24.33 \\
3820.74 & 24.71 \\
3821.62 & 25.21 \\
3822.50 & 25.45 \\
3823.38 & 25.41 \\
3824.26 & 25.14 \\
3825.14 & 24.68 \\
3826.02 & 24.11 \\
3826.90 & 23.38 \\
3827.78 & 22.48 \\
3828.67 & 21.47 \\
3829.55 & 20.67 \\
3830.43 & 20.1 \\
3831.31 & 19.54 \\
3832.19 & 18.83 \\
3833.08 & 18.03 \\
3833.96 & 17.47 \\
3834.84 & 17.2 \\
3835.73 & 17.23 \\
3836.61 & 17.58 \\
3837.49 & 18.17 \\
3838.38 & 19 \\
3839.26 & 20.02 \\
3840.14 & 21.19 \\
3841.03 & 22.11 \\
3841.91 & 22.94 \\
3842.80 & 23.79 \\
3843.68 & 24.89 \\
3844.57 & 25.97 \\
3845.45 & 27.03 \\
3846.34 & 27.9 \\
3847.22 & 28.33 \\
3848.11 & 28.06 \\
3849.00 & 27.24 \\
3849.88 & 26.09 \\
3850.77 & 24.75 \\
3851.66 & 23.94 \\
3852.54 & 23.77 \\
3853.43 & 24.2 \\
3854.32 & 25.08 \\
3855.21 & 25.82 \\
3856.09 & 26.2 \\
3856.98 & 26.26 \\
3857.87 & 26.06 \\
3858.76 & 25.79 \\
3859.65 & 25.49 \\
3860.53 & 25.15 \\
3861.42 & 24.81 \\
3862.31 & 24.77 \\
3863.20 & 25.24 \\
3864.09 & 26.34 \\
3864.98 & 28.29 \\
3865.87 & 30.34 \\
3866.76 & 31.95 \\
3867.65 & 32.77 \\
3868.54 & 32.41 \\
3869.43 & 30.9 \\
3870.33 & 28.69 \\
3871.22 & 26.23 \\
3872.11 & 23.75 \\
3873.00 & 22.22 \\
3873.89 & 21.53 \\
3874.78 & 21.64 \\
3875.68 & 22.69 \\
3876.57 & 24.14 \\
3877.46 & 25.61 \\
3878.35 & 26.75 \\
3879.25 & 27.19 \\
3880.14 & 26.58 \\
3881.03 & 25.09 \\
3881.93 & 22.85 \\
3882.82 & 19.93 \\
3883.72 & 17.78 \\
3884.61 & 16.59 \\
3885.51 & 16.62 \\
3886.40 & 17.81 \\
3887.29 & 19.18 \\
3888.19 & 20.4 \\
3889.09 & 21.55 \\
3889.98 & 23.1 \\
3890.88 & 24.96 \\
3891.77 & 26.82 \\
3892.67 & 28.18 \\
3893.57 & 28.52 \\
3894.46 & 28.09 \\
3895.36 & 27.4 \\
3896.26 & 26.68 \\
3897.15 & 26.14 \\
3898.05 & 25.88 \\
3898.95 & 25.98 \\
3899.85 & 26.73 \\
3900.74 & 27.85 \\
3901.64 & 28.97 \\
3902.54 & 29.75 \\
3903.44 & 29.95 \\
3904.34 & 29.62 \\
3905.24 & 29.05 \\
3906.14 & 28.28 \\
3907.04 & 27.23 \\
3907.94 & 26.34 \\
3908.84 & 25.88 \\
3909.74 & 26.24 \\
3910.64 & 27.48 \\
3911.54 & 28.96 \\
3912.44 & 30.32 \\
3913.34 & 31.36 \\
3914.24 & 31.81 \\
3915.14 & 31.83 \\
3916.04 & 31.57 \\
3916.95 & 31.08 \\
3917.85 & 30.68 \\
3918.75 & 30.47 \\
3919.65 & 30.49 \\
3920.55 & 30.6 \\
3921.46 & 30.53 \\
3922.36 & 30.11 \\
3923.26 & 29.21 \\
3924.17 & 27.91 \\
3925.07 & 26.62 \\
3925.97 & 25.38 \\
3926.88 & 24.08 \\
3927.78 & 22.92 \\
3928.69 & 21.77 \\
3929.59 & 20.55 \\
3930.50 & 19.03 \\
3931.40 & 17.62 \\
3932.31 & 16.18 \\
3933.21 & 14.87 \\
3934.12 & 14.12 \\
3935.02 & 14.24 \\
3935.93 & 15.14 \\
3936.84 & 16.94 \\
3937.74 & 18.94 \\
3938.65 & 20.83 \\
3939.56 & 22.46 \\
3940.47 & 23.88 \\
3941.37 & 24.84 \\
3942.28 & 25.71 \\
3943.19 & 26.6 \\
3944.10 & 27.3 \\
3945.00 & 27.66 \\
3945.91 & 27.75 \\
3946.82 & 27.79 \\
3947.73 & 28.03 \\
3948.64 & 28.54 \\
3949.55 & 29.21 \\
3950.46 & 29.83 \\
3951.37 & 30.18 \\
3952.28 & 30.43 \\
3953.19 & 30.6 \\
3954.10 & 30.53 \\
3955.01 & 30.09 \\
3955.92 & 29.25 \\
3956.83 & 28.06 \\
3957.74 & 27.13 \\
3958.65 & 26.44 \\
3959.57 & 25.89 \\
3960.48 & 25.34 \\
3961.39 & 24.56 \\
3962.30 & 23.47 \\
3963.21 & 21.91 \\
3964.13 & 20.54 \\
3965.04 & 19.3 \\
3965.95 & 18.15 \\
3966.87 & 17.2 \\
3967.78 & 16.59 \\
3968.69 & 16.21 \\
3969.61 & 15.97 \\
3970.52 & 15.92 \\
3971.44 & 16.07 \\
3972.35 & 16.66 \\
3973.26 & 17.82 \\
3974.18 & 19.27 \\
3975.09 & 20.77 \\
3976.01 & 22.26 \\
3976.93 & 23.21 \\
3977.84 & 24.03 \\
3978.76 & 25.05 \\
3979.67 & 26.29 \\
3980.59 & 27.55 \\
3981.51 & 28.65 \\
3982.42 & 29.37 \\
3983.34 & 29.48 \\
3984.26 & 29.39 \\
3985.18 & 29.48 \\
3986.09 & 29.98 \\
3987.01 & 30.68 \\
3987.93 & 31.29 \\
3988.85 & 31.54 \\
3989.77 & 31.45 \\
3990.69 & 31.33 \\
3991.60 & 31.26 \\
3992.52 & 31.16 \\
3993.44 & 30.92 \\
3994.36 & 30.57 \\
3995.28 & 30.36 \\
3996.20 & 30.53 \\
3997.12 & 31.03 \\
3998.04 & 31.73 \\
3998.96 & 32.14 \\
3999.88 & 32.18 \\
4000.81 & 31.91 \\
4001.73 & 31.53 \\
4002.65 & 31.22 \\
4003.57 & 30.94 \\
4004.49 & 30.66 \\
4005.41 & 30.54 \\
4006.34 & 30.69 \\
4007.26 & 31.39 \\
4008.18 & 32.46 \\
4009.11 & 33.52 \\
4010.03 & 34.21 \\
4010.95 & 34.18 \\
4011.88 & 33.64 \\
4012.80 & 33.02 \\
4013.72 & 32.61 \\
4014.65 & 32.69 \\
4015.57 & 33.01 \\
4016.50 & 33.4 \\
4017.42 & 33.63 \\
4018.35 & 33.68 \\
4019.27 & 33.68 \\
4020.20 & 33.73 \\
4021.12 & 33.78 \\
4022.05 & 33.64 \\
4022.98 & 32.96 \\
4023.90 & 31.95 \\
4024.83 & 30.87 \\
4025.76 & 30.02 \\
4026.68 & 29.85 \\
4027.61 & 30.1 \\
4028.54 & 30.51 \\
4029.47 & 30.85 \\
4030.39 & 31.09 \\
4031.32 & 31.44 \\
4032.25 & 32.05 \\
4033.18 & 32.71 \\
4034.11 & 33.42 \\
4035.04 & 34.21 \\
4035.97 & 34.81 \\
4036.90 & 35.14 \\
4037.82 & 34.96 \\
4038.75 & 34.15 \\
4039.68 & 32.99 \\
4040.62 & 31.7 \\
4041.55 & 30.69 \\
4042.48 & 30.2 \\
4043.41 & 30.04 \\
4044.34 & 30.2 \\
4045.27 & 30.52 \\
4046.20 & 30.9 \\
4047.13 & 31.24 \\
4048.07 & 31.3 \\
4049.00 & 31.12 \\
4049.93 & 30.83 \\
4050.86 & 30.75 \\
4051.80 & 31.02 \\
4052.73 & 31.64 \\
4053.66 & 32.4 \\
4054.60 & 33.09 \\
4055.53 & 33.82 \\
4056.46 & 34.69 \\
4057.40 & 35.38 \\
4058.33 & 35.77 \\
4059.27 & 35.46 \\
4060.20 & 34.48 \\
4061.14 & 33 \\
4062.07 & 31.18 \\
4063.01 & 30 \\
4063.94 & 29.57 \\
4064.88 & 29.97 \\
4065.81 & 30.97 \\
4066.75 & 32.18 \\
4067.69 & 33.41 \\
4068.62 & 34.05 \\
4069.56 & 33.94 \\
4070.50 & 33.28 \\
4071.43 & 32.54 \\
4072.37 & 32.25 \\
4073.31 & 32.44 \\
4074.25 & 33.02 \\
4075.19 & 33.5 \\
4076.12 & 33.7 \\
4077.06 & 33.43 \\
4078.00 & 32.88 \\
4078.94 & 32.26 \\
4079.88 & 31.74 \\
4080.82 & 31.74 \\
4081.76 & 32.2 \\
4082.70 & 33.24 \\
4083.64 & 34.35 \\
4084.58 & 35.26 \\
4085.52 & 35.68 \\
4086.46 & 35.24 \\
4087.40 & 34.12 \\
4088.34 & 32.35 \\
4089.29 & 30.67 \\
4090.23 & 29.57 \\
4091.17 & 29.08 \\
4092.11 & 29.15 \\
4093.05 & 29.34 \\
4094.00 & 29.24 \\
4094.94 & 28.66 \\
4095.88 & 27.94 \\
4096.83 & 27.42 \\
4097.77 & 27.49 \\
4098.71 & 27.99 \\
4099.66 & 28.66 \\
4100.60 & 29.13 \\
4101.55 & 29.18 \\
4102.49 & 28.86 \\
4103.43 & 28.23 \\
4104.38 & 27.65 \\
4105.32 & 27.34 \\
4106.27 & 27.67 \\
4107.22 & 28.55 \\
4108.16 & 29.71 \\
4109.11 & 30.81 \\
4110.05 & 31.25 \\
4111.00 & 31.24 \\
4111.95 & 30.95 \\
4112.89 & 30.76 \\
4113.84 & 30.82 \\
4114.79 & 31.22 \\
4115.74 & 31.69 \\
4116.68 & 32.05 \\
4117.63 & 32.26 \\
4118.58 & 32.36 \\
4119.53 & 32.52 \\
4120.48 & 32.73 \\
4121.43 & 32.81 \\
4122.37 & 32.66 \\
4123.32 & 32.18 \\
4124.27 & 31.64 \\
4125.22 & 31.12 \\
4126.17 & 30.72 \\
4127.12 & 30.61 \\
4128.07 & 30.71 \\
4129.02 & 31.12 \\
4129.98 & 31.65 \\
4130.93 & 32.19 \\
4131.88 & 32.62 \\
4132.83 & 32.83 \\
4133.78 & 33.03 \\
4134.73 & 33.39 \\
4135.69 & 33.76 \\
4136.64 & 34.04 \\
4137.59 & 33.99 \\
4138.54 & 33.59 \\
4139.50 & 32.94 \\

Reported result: 1.4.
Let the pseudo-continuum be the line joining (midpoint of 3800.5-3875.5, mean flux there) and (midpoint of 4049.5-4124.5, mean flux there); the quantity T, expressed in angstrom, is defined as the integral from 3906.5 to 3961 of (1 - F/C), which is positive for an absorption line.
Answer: 2.7 angstrom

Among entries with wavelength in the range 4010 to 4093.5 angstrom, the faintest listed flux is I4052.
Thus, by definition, 29.08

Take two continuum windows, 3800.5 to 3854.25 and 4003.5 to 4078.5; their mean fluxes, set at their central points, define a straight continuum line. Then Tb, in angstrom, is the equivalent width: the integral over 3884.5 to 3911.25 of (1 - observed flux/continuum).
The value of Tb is 1.19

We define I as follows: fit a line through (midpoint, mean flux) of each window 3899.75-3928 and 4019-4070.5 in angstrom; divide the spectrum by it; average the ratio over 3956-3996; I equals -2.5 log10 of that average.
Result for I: 0.22 mag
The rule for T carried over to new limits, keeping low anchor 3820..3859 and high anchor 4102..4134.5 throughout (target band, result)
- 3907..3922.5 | -2.6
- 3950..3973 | 2.8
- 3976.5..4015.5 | -4.2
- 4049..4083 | -3.5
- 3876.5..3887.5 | 1.1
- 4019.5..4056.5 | -4.1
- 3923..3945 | 3.6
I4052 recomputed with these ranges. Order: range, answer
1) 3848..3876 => 21.53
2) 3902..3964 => 14.12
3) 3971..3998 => 16.07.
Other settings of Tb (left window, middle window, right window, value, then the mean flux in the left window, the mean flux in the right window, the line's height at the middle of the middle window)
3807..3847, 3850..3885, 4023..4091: -0.1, 23.9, 32.4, 25.4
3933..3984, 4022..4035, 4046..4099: -1.3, 23.5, 32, 28.7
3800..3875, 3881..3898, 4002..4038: 2.5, 24.8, 32.5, 27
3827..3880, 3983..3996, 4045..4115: -0.9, 24.3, 31.4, 28.6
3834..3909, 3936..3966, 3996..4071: 3.0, 25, 32.3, 28.6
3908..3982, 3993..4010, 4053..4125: -2.6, 24.5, 31.6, 27.3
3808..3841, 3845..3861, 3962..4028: -1.1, 23.4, 28.3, 24.2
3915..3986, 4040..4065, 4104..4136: -2.9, 24.4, 31.3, 28.6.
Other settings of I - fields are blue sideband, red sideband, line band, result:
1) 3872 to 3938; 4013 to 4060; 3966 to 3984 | 0.32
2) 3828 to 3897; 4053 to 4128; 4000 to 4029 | -0.11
